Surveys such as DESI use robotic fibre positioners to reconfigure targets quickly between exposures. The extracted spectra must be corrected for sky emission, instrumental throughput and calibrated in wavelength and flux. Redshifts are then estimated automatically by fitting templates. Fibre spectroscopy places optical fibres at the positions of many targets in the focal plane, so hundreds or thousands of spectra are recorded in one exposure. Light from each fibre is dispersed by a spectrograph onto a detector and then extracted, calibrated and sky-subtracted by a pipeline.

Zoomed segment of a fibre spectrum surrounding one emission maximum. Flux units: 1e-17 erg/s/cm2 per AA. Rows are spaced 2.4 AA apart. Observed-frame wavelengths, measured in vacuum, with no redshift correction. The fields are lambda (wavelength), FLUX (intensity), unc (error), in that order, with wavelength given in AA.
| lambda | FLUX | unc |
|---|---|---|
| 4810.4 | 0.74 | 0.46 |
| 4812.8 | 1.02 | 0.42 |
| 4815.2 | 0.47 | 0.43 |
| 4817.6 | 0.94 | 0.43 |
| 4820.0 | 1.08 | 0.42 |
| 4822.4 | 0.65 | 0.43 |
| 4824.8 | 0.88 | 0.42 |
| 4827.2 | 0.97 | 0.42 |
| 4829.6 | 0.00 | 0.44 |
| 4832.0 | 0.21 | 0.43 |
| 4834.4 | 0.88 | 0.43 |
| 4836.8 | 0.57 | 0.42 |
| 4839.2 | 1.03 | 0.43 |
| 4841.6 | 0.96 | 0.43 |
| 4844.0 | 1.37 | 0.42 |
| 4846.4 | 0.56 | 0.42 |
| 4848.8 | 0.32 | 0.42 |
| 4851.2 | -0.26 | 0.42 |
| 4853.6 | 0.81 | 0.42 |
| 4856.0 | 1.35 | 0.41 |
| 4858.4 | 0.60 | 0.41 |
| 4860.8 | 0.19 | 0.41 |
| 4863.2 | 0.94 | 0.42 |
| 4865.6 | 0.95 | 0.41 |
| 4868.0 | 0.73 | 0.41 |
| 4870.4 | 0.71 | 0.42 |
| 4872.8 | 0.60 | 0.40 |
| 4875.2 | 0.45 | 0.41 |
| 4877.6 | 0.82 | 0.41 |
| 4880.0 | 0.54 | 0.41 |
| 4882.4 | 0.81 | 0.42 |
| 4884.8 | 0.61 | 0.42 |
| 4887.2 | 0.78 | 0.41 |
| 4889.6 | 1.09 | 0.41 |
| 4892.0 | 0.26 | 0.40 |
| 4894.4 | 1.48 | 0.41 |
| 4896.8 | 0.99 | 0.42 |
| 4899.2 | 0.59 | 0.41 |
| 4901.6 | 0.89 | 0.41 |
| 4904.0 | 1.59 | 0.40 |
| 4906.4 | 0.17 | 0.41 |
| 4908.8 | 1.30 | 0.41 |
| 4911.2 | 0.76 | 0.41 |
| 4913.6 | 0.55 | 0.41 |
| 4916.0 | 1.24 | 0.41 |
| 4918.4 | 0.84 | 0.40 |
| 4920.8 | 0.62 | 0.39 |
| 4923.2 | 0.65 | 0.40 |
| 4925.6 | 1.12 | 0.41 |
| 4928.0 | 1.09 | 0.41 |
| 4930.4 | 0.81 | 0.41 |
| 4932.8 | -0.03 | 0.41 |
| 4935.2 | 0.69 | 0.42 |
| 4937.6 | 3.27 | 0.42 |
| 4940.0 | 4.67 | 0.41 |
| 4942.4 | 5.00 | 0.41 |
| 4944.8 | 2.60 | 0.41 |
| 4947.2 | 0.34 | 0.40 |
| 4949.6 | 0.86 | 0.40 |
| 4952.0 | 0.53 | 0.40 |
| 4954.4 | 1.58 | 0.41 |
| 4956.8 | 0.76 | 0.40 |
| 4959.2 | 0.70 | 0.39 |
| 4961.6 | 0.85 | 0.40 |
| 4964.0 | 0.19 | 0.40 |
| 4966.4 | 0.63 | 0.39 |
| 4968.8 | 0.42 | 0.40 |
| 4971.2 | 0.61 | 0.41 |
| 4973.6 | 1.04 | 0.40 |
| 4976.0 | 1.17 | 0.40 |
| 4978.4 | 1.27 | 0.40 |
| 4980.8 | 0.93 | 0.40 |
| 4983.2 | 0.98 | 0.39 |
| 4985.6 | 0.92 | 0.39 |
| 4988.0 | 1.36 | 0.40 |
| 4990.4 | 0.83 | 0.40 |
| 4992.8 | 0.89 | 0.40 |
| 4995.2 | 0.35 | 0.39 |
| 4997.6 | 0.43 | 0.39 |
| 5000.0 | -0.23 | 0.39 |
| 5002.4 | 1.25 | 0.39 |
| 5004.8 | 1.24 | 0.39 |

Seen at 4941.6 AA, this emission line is [O II]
